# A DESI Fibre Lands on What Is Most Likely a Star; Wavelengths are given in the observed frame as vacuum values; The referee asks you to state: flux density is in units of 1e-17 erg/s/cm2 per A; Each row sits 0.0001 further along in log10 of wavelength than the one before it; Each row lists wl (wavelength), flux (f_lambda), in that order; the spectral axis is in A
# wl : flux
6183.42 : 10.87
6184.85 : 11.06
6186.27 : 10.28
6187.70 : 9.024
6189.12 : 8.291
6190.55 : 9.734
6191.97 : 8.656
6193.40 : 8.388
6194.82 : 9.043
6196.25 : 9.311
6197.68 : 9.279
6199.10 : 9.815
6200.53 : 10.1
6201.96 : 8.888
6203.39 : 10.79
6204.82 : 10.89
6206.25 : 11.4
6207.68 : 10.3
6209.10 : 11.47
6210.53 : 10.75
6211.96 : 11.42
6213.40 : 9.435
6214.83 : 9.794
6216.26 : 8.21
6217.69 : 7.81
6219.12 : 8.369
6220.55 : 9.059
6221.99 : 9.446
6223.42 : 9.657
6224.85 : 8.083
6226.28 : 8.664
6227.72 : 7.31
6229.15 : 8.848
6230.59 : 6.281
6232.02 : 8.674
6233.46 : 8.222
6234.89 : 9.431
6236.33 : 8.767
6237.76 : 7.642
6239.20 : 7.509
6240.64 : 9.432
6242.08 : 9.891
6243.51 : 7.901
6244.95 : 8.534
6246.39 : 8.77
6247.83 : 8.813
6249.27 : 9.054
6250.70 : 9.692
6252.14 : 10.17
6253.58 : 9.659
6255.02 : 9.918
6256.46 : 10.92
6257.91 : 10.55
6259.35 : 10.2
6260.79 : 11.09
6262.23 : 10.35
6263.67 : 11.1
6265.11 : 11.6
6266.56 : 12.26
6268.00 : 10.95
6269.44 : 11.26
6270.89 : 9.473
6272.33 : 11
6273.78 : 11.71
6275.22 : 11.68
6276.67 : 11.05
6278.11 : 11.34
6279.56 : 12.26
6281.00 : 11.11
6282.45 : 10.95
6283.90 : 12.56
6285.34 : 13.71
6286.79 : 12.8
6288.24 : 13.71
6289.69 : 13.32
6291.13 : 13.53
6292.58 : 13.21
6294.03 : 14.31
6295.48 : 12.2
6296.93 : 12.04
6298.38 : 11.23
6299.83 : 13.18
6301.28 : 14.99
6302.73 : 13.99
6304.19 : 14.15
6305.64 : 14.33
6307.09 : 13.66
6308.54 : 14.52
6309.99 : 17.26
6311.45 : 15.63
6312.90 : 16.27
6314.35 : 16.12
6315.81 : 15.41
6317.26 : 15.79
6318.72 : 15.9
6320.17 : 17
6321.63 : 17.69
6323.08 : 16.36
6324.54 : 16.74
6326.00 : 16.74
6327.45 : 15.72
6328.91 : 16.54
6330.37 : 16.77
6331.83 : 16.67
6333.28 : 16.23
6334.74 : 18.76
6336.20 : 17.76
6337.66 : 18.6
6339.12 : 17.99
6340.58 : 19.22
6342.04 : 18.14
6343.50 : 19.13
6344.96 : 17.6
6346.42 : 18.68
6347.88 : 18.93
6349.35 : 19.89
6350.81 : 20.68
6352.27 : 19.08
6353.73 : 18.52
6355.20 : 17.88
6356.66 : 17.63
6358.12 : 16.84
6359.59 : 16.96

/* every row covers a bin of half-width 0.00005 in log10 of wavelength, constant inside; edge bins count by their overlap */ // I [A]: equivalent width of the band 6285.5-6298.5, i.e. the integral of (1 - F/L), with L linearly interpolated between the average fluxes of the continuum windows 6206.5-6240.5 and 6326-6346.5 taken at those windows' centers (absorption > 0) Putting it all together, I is 1.1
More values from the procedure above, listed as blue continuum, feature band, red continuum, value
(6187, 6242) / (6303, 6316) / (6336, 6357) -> 0.7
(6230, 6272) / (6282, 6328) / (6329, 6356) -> 0.7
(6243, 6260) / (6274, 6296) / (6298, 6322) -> 0.4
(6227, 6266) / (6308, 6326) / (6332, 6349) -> -0.3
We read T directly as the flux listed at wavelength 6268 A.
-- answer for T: 10.95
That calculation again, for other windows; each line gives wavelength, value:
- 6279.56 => 12.26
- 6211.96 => 11.42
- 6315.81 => 15.41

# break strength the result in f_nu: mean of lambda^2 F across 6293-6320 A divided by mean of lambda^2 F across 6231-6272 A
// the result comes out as 1.53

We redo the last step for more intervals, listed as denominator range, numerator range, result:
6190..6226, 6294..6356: 1.79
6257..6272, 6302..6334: 1.48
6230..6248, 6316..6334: 2.00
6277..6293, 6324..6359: 1.46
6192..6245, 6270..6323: 1.53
